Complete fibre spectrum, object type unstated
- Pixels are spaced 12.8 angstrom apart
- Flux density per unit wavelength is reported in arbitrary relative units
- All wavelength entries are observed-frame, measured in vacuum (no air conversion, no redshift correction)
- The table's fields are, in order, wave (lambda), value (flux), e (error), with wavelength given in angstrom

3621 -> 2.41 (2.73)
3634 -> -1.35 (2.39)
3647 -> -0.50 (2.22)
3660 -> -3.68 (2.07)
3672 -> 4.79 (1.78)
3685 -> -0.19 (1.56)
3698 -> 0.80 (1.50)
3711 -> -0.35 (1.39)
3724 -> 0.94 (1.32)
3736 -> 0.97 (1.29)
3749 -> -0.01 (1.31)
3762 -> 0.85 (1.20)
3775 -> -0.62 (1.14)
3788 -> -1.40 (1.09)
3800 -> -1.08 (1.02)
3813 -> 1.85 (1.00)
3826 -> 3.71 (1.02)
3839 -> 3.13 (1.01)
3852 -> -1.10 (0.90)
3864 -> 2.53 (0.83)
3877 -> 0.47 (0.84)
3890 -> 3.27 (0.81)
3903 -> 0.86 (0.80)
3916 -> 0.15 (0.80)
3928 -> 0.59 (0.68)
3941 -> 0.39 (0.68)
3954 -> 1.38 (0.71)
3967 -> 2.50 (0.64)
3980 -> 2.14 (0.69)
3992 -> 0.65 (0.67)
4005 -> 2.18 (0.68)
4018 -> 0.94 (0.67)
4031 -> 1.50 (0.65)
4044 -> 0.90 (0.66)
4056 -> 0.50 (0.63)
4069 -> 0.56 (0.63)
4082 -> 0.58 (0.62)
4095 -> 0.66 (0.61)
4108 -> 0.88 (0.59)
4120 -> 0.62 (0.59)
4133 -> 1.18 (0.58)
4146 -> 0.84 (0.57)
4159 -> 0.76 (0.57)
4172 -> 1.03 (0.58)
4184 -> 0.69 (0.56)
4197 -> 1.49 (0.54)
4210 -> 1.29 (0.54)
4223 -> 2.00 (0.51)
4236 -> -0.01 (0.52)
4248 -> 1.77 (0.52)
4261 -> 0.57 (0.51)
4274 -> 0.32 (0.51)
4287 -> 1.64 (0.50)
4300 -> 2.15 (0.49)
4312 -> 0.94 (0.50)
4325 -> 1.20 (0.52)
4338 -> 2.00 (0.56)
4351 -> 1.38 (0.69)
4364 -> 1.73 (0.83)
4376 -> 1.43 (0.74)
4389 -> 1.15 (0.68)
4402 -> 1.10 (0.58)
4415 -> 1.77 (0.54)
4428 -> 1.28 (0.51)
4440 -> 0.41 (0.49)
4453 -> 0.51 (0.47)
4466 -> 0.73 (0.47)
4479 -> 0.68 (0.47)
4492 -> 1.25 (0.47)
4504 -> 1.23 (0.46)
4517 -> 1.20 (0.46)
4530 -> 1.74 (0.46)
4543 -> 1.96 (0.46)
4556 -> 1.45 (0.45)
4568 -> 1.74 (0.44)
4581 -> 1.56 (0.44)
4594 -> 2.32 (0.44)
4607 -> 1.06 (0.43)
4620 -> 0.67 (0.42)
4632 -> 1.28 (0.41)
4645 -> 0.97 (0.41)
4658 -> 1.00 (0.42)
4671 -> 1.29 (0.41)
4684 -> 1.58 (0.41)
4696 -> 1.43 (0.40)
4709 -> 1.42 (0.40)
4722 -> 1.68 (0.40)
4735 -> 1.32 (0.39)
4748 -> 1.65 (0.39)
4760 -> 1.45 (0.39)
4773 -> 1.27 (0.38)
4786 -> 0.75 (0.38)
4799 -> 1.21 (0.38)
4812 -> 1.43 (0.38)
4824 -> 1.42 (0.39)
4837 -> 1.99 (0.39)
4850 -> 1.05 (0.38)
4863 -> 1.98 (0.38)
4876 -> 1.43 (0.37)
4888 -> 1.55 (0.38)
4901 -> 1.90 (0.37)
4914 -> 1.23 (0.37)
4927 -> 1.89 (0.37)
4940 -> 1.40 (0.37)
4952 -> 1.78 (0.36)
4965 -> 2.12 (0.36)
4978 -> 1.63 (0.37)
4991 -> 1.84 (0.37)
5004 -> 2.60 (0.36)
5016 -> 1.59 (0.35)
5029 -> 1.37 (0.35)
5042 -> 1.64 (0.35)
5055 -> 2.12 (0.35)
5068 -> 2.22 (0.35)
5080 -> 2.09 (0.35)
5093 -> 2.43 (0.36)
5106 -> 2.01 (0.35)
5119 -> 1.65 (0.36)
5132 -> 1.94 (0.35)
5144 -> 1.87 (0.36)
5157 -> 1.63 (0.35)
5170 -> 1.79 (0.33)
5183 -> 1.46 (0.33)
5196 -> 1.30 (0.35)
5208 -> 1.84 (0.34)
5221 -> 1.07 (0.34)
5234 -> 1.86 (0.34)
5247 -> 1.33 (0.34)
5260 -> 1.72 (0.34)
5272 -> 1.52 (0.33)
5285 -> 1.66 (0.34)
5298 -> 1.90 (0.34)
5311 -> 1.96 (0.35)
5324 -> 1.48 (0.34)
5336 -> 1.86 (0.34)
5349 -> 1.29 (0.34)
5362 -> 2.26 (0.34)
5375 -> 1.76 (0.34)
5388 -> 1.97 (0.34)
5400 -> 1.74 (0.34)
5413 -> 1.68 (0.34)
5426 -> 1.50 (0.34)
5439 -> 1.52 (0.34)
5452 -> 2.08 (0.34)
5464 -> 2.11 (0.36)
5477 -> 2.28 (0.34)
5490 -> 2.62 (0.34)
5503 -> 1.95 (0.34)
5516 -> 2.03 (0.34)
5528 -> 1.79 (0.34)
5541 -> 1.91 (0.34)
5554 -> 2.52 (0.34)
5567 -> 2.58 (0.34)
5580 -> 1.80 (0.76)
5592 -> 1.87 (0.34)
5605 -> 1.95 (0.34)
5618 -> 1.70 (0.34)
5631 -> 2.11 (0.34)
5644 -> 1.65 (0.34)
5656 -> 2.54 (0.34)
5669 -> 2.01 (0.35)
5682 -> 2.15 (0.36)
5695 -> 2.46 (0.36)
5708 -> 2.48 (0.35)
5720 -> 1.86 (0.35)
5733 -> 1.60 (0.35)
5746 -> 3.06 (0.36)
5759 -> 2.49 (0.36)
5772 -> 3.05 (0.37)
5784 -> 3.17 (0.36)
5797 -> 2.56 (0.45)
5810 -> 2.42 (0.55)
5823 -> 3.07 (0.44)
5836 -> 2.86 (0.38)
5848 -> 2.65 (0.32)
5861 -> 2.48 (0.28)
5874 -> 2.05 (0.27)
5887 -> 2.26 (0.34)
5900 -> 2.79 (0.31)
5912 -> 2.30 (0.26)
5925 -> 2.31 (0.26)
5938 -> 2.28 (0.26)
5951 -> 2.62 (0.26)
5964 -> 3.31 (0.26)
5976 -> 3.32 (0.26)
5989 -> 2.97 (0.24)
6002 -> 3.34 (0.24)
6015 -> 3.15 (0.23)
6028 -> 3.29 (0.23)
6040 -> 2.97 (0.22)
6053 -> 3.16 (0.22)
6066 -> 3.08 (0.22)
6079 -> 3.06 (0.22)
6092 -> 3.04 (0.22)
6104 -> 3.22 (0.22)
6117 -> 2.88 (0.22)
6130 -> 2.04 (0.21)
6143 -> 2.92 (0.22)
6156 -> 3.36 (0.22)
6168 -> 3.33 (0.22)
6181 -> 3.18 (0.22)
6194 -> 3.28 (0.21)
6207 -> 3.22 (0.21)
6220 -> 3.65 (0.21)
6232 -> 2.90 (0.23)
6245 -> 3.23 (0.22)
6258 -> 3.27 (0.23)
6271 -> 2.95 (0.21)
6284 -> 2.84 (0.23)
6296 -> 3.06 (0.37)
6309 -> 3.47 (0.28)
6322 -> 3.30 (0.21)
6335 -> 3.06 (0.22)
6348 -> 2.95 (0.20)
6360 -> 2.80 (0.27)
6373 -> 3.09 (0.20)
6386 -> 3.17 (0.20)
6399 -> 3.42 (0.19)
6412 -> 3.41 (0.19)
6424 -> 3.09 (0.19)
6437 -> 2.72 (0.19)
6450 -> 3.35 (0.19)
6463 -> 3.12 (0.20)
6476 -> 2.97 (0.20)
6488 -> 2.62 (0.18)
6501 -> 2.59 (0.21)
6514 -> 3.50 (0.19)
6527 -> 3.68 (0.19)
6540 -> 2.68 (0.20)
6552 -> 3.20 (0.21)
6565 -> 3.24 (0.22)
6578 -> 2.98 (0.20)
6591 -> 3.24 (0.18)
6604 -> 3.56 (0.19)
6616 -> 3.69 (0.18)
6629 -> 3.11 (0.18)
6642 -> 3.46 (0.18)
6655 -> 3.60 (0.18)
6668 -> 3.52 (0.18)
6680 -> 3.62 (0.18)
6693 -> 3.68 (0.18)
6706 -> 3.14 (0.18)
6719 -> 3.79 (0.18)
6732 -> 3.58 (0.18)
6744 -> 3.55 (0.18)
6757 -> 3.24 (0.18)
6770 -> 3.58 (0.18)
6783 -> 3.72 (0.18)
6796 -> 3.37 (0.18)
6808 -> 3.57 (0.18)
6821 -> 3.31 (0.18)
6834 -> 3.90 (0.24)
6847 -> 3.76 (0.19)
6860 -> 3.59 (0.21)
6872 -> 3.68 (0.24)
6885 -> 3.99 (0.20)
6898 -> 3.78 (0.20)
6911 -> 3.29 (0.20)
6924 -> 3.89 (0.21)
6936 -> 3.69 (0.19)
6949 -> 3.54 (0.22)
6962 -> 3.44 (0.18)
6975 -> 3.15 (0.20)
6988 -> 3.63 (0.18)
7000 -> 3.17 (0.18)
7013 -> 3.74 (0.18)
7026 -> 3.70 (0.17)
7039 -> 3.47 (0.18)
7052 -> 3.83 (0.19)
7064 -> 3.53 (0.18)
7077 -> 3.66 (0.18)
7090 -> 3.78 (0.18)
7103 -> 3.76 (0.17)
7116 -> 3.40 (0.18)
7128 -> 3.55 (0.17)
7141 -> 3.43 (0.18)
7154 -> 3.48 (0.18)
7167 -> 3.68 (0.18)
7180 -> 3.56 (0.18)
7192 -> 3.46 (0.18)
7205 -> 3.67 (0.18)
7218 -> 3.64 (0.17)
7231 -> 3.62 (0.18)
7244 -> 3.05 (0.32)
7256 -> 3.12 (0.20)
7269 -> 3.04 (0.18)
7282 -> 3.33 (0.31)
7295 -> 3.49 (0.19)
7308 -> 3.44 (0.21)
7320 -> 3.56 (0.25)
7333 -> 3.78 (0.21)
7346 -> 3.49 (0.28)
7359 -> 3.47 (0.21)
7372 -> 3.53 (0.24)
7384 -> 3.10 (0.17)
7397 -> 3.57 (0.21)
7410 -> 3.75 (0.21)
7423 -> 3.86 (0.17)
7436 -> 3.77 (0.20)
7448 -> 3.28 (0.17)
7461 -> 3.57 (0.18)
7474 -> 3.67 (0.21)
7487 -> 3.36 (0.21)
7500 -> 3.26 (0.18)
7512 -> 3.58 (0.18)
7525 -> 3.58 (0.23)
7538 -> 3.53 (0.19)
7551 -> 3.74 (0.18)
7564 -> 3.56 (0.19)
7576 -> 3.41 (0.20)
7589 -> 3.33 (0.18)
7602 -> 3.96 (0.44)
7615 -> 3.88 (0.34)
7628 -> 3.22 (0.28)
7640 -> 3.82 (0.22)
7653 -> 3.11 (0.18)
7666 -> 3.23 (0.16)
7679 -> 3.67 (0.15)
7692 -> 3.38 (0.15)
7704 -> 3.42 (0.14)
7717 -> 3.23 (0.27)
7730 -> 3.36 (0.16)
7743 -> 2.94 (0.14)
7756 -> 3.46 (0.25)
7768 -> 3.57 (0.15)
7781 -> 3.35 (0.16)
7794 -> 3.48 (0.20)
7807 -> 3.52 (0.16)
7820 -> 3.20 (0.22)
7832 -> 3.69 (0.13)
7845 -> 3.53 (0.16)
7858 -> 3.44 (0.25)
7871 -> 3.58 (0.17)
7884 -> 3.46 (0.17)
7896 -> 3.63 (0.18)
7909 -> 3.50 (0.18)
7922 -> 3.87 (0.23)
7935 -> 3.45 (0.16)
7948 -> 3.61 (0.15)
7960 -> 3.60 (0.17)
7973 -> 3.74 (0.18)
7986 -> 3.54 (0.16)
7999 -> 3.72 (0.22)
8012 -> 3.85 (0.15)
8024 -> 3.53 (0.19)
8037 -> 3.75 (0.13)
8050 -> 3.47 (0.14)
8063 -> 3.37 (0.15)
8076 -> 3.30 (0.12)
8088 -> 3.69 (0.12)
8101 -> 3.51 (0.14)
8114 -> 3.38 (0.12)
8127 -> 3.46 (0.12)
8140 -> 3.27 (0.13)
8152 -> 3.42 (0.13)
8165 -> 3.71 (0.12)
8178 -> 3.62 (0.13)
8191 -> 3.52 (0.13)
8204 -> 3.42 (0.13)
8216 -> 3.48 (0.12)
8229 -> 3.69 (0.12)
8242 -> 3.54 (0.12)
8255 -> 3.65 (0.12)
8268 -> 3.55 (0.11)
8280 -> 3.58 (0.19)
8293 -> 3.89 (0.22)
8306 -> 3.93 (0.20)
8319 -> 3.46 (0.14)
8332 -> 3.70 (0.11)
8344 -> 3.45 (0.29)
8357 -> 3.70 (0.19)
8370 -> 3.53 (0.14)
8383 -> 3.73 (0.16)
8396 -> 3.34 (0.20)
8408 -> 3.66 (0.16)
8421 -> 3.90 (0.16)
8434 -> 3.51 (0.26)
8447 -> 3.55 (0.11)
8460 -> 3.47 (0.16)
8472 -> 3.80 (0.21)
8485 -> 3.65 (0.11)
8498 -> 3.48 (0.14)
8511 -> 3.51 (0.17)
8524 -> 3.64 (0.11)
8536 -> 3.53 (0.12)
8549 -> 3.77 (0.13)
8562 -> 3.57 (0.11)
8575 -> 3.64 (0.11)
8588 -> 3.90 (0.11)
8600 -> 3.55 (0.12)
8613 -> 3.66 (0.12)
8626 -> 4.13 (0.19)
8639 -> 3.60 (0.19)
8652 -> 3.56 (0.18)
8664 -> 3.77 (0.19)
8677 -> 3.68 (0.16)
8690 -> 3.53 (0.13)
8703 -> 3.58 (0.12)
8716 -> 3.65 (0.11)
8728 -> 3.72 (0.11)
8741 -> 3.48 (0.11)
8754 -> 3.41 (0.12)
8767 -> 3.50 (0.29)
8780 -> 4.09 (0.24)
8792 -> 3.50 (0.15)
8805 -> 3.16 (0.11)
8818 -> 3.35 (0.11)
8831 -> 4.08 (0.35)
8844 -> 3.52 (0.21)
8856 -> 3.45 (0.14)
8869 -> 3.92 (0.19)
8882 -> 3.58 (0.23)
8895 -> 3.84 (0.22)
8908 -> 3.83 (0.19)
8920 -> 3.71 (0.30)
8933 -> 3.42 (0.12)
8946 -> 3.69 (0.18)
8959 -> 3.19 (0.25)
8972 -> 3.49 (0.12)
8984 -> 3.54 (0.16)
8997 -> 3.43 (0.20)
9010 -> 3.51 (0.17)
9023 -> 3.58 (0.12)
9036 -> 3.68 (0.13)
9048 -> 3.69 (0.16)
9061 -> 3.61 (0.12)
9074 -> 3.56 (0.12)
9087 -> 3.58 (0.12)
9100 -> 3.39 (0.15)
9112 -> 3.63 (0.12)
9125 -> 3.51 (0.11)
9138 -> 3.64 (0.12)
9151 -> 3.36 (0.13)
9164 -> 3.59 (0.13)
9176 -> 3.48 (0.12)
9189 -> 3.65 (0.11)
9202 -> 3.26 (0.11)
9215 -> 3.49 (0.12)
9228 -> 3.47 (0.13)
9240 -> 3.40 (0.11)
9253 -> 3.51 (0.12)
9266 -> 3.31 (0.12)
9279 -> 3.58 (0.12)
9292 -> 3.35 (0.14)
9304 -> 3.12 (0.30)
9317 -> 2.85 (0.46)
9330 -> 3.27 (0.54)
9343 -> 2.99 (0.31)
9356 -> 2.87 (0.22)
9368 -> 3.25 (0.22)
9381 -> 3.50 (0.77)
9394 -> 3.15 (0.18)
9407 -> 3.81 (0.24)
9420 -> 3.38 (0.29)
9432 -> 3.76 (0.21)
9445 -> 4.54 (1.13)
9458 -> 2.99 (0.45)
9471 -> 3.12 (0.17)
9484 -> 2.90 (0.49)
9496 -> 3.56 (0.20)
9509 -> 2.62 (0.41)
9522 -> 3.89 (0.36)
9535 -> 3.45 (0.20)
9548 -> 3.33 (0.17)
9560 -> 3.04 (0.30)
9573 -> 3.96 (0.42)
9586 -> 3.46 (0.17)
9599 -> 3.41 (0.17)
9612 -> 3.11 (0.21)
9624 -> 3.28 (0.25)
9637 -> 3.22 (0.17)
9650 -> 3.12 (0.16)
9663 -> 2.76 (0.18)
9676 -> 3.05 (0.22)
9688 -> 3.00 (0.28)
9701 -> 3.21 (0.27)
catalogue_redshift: 0.494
